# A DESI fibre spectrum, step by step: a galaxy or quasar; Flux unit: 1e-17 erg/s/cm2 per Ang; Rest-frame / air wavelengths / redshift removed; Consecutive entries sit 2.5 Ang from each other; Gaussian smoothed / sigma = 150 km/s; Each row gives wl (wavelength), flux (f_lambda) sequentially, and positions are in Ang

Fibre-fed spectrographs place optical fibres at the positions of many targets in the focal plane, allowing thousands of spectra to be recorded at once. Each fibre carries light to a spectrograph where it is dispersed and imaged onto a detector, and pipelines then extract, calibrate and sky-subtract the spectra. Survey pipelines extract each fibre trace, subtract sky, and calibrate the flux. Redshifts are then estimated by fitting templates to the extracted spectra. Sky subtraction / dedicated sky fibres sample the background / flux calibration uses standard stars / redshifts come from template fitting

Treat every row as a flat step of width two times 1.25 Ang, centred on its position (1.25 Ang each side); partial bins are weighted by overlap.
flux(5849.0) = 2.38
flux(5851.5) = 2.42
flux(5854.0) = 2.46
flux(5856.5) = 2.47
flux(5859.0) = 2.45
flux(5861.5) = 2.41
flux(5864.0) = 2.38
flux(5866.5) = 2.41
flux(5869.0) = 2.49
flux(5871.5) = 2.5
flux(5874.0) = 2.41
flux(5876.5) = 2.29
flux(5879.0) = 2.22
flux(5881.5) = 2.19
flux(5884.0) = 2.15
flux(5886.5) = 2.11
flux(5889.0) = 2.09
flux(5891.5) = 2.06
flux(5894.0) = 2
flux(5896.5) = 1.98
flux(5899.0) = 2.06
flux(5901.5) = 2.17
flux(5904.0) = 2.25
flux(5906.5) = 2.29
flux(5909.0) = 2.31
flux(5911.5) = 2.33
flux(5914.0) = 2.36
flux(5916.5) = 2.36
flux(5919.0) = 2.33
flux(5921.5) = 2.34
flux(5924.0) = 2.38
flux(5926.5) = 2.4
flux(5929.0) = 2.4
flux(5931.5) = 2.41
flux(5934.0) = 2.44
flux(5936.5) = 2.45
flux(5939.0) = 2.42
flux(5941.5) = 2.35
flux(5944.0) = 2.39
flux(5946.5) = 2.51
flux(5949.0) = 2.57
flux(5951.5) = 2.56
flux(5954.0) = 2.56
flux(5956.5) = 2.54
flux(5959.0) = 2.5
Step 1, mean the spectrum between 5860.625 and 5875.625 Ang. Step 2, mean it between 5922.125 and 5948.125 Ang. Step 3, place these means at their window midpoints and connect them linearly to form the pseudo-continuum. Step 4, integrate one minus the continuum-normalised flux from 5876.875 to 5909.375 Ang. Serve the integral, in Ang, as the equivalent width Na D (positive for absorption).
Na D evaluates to 3.8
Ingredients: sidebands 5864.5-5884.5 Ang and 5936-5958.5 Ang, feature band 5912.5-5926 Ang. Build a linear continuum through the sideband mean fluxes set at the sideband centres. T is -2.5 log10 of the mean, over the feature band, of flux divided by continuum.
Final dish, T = 0.03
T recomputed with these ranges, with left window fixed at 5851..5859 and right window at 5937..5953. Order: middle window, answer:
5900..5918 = 0.08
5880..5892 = 0.16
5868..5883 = 0.05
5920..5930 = 0.04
